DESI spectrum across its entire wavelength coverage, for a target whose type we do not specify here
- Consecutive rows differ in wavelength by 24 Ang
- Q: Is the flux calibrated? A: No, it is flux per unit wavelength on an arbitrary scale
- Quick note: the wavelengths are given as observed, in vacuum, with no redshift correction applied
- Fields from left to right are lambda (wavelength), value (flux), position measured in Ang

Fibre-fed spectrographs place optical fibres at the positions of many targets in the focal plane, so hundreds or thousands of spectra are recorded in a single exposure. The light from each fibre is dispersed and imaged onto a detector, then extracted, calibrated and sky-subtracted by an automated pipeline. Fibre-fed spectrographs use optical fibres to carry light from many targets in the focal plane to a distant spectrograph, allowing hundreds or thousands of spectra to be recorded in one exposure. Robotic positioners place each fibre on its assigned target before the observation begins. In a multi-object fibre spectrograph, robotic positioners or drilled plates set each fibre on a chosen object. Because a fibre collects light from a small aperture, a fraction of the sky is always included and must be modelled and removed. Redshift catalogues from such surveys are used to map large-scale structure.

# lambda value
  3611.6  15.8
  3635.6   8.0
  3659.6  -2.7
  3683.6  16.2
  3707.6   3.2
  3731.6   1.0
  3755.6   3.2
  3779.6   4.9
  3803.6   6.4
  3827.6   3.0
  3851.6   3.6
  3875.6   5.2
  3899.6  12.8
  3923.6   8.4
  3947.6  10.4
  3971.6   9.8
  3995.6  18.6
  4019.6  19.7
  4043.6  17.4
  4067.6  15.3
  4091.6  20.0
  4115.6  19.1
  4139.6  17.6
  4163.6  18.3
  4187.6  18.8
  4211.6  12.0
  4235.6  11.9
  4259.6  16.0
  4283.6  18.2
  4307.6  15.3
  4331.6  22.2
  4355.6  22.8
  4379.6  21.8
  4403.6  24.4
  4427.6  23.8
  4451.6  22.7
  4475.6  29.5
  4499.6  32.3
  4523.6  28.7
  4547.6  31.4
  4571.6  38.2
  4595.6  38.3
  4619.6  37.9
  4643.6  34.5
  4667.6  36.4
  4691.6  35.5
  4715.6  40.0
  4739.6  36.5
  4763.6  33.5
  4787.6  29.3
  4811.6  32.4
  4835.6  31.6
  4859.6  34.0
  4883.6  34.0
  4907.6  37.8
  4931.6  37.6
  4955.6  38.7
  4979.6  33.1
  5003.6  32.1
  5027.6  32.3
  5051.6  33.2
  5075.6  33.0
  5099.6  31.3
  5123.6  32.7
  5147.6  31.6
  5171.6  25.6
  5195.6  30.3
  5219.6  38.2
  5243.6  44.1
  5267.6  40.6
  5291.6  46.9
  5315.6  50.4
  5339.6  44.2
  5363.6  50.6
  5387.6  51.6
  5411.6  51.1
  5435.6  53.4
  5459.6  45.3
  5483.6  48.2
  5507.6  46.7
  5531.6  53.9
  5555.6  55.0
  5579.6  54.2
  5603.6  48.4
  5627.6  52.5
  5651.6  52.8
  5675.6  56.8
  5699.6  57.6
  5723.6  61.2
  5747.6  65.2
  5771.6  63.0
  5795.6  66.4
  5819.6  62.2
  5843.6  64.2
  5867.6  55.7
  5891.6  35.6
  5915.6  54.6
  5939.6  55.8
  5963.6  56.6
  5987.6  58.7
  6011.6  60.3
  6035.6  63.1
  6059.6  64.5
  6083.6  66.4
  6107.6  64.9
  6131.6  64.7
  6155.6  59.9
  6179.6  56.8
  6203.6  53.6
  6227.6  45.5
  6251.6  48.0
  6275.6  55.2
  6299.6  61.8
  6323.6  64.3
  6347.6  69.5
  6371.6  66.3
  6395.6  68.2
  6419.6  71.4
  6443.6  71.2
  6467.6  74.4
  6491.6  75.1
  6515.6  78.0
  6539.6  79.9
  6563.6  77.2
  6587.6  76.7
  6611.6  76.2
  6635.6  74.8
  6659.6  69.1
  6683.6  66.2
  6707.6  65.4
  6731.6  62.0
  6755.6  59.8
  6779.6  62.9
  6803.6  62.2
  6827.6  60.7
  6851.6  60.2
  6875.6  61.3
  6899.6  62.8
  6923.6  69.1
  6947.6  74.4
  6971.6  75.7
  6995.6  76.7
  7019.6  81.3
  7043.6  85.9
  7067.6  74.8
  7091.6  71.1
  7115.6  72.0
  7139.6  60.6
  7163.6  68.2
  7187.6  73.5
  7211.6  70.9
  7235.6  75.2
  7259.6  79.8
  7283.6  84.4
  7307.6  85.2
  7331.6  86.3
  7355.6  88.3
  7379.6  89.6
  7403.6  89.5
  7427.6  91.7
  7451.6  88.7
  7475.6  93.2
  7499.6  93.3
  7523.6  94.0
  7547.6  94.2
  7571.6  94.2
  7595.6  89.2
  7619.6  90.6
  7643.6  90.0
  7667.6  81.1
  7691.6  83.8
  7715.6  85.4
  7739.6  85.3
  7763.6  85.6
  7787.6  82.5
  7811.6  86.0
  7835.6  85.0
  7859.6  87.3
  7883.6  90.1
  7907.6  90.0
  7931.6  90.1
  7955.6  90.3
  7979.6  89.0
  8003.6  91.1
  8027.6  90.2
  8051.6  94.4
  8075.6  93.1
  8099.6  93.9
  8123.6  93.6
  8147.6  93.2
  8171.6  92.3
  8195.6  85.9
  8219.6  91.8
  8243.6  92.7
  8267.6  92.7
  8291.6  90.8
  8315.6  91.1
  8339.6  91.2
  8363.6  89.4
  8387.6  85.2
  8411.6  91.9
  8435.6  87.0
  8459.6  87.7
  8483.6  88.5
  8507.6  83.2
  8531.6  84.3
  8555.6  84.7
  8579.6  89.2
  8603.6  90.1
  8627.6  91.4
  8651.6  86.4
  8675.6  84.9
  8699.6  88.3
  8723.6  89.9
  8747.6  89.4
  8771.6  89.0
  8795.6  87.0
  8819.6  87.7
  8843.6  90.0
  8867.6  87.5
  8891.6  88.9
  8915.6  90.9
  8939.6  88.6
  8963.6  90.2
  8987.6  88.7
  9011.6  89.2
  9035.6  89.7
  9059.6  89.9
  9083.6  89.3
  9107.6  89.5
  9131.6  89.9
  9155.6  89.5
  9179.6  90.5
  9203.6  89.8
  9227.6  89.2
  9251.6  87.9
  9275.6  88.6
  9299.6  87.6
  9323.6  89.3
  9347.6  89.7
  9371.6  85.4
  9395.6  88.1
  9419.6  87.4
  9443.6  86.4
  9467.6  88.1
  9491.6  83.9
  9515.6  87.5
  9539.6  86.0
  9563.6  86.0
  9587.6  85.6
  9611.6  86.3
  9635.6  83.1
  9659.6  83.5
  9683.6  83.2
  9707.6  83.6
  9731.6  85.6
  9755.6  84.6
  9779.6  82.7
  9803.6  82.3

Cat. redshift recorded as 0.000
